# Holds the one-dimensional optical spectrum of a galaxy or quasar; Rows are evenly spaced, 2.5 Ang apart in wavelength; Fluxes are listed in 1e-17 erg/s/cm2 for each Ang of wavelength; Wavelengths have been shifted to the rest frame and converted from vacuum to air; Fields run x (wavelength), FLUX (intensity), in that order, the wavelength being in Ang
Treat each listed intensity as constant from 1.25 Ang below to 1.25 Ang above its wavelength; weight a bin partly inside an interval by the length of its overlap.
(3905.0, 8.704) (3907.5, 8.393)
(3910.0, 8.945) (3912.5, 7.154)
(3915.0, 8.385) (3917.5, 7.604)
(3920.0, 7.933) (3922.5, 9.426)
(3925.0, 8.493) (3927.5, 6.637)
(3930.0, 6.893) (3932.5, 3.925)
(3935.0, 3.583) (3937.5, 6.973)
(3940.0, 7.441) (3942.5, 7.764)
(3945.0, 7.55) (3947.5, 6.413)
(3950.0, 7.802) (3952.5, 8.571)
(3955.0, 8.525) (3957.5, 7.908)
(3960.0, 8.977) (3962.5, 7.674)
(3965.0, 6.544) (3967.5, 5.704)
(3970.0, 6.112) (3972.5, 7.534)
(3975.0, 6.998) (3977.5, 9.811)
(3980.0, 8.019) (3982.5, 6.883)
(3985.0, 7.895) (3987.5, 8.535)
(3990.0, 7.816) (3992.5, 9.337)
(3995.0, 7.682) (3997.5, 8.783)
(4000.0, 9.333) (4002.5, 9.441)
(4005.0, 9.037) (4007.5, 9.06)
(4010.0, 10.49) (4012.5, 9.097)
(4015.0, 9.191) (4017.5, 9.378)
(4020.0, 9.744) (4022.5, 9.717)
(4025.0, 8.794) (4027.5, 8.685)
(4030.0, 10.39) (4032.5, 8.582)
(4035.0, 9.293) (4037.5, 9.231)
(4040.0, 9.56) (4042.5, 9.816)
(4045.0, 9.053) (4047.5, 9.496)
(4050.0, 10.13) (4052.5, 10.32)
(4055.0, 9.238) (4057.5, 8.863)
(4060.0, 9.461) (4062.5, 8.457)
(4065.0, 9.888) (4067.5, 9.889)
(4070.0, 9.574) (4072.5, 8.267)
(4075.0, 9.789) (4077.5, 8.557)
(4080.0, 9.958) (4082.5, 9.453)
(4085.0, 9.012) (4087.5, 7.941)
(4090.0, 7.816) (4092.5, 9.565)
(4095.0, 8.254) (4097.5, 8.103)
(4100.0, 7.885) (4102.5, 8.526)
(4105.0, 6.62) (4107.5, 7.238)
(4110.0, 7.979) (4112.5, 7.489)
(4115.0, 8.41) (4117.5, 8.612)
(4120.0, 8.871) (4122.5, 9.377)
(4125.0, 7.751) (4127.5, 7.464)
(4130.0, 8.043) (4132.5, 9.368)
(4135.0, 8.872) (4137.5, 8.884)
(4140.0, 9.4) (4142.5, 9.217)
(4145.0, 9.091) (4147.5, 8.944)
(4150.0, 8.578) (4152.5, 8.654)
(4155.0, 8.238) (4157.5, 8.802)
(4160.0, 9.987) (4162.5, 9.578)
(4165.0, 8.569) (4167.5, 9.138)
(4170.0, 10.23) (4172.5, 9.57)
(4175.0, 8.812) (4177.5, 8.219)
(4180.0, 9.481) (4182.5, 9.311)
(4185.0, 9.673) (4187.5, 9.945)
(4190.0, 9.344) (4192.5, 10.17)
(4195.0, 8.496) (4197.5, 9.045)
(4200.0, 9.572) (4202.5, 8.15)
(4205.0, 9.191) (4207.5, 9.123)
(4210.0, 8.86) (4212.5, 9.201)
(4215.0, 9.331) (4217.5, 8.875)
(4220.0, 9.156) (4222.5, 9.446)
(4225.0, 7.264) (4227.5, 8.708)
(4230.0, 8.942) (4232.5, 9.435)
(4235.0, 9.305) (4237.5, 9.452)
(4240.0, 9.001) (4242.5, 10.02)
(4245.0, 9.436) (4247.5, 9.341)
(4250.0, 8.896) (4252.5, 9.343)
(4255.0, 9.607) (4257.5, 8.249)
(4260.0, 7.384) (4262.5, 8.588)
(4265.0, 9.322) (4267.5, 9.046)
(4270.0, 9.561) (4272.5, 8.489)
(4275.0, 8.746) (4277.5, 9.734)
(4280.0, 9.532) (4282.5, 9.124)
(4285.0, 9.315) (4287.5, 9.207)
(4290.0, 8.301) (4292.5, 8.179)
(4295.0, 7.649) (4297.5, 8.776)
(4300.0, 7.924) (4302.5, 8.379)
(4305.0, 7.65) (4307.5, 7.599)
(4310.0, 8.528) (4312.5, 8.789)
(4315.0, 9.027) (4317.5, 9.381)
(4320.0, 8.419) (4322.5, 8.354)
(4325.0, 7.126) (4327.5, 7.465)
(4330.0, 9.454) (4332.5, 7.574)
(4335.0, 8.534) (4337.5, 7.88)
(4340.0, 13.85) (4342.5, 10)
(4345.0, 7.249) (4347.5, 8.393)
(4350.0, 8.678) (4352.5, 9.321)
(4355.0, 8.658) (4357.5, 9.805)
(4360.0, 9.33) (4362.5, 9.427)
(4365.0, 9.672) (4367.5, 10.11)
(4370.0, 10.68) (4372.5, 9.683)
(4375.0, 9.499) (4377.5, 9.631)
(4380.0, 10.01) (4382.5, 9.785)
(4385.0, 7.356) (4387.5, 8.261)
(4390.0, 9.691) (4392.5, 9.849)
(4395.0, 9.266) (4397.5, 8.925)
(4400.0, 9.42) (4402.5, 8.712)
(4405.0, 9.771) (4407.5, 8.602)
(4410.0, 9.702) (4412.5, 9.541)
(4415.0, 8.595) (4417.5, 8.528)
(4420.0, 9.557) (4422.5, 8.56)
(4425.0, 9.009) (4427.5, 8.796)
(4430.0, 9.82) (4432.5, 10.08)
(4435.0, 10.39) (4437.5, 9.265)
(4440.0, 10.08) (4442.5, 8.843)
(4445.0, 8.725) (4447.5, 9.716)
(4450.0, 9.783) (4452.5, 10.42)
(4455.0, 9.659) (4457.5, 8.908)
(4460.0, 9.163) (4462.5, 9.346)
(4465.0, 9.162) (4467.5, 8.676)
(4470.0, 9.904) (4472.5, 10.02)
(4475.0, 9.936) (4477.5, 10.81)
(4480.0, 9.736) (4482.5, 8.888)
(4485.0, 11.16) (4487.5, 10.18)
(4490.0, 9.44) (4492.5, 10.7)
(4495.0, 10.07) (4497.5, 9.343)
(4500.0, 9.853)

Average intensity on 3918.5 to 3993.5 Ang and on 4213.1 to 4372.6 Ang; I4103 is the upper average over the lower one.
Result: 1.20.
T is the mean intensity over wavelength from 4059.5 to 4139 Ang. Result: 8.6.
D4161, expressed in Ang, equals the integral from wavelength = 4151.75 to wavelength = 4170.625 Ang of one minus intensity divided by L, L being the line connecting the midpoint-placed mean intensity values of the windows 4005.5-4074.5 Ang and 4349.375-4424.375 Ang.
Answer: 0.47 Ang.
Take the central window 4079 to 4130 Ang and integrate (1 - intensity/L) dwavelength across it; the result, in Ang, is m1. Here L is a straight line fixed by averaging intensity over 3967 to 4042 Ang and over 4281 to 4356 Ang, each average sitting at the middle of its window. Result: 2.3 Ang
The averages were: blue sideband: 8.71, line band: 8.3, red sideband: 8.63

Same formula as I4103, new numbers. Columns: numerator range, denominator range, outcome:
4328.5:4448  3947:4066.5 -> 1.07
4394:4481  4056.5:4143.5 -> 1.09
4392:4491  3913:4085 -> 1.12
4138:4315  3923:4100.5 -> 1.06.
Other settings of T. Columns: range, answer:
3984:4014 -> 8.89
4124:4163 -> 8.8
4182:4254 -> 9.17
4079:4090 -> 8.93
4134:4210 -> 9.14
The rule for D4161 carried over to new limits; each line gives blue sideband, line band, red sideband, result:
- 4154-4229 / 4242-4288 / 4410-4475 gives 0.6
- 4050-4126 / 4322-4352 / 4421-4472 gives 1.6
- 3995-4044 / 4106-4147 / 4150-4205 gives 3.2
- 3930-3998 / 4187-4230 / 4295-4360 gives -4.1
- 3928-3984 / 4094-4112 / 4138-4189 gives 1.7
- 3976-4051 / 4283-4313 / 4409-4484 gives 3.1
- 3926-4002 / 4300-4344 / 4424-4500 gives 1.9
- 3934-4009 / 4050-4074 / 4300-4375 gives -3.8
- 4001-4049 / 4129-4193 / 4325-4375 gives 1.0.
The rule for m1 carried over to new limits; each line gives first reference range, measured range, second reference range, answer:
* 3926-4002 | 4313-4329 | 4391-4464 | 1.04 Ang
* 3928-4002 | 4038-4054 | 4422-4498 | -3.78 Ang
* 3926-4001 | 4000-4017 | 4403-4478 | -3.88 Ang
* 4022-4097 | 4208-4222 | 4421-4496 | 0.41 Ang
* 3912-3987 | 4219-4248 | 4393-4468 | -2.03 Ang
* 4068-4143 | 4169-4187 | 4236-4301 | -1.28 Ang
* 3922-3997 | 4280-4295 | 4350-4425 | 0.12 Ang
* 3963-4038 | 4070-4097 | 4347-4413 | -0.46 Ang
